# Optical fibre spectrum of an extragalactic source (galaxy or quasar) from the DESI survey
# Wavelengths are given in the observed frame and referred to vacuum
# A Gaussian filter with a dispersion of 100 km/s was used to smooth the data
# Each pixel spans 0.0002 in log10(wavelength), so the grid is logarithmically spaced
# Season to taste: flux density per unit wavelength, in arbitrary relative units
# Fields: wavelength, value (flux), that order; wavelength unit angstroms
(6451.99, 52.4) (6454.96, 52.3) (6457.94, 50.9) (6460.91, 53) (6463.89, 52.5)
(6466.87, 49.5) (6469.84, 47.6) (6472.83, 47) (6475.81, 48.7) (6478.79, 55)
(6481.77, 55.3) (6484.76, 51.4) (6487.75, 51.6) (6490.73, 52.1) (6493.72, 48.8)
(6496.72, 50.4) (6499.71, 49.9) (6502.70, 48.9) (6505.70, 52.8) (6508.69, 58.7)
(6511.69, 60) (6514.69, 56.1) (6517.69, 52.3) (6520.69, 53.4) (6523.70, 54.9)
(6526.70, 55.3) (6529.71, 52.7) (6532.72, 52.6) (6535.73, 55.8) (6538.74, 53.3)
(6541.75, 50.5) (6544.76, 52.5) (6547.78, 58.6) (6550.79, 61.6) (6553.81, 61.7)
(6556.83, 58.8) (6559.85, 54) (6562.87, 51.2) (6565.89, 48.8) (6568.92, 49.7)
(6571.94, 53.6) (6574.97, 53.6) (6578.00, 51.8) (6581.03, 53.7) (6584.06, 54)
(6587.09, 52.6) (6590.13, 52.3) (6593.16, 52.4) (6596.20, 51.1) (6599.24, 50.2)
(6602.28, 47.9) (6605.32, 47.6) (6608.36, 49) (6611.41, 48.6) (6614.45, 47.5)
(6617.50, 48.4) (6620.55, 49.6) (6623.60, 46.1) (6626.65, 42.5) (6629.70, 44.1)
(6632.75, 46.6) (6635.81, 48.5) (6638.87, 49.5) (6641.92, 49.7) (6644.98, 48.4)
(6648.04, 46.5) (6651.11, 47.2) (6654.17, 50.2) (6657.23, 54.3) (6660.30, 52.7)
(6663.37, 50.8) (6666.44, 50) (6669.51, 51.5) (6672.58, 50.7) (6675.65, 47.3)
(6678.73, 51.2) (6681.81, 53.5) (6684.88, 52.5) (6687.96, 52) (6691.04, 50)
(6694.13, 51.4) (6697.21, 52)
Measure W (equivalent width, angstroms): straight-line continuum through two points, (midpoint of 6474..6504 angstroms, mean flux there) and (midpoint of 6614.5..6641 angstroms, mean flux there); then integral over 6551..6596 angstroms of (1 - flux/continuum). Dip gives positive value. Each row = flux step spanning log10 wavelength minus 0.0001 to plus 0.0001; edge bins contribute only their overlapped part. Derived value -4.58 angstroms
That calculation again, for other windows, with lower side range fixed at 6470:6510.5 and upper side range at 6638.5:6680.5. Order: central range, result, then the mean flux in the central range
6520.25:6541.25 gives -1.11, 53.8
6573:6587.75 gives -0.71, 53.2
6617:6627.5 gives 0.75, 46.7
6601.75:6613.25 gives 0.50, 48.3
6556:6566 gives -0.50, 53.5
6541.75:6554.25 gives -1.56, 57.4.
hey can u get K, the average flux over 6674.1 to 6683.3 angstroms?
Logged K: 50.6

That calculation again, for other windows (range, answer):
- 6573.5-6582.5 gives 53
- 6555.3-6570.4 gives 52.5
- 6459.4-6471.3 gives 50.7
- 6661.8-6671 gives 50.8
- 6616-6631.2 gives 46.1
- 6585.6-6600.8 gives 51.7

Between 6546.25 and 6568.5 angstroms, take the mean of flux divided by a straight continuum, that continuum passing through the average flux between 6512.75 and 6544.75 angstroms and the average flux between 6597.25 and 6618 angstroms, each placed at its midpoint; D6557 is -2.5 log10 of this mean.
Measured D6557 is -0.084 mag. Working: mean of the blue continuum 53.7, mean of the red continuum 48.5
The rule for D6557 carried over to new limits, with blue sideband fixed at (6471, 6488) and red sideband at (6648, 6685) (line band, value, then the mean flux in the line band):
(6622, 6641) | 0.101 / 46.4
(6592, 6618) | 0.039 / 49.2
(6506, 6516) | -0.128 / 57.7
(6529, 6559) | -0.095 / 55.9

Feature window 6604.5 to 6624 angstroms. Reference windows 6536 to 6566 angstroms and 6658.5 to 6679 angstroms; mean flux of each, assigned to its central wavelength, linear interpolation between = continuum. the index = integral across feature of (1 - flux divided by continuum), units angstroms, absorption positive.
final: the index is 1.7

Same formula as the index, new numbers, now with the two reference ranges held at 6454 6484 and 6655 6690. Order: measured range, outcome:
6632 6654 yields 1.36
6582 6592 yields -0.32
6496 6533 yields -1.86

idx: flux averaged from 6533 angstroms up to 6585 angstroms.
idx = 54.3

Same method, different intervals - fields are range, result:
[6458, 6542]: 52.5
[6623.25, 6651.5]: 46.9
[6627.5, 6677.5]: 49.2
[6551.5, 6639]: 50.6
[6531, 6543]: 53.1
